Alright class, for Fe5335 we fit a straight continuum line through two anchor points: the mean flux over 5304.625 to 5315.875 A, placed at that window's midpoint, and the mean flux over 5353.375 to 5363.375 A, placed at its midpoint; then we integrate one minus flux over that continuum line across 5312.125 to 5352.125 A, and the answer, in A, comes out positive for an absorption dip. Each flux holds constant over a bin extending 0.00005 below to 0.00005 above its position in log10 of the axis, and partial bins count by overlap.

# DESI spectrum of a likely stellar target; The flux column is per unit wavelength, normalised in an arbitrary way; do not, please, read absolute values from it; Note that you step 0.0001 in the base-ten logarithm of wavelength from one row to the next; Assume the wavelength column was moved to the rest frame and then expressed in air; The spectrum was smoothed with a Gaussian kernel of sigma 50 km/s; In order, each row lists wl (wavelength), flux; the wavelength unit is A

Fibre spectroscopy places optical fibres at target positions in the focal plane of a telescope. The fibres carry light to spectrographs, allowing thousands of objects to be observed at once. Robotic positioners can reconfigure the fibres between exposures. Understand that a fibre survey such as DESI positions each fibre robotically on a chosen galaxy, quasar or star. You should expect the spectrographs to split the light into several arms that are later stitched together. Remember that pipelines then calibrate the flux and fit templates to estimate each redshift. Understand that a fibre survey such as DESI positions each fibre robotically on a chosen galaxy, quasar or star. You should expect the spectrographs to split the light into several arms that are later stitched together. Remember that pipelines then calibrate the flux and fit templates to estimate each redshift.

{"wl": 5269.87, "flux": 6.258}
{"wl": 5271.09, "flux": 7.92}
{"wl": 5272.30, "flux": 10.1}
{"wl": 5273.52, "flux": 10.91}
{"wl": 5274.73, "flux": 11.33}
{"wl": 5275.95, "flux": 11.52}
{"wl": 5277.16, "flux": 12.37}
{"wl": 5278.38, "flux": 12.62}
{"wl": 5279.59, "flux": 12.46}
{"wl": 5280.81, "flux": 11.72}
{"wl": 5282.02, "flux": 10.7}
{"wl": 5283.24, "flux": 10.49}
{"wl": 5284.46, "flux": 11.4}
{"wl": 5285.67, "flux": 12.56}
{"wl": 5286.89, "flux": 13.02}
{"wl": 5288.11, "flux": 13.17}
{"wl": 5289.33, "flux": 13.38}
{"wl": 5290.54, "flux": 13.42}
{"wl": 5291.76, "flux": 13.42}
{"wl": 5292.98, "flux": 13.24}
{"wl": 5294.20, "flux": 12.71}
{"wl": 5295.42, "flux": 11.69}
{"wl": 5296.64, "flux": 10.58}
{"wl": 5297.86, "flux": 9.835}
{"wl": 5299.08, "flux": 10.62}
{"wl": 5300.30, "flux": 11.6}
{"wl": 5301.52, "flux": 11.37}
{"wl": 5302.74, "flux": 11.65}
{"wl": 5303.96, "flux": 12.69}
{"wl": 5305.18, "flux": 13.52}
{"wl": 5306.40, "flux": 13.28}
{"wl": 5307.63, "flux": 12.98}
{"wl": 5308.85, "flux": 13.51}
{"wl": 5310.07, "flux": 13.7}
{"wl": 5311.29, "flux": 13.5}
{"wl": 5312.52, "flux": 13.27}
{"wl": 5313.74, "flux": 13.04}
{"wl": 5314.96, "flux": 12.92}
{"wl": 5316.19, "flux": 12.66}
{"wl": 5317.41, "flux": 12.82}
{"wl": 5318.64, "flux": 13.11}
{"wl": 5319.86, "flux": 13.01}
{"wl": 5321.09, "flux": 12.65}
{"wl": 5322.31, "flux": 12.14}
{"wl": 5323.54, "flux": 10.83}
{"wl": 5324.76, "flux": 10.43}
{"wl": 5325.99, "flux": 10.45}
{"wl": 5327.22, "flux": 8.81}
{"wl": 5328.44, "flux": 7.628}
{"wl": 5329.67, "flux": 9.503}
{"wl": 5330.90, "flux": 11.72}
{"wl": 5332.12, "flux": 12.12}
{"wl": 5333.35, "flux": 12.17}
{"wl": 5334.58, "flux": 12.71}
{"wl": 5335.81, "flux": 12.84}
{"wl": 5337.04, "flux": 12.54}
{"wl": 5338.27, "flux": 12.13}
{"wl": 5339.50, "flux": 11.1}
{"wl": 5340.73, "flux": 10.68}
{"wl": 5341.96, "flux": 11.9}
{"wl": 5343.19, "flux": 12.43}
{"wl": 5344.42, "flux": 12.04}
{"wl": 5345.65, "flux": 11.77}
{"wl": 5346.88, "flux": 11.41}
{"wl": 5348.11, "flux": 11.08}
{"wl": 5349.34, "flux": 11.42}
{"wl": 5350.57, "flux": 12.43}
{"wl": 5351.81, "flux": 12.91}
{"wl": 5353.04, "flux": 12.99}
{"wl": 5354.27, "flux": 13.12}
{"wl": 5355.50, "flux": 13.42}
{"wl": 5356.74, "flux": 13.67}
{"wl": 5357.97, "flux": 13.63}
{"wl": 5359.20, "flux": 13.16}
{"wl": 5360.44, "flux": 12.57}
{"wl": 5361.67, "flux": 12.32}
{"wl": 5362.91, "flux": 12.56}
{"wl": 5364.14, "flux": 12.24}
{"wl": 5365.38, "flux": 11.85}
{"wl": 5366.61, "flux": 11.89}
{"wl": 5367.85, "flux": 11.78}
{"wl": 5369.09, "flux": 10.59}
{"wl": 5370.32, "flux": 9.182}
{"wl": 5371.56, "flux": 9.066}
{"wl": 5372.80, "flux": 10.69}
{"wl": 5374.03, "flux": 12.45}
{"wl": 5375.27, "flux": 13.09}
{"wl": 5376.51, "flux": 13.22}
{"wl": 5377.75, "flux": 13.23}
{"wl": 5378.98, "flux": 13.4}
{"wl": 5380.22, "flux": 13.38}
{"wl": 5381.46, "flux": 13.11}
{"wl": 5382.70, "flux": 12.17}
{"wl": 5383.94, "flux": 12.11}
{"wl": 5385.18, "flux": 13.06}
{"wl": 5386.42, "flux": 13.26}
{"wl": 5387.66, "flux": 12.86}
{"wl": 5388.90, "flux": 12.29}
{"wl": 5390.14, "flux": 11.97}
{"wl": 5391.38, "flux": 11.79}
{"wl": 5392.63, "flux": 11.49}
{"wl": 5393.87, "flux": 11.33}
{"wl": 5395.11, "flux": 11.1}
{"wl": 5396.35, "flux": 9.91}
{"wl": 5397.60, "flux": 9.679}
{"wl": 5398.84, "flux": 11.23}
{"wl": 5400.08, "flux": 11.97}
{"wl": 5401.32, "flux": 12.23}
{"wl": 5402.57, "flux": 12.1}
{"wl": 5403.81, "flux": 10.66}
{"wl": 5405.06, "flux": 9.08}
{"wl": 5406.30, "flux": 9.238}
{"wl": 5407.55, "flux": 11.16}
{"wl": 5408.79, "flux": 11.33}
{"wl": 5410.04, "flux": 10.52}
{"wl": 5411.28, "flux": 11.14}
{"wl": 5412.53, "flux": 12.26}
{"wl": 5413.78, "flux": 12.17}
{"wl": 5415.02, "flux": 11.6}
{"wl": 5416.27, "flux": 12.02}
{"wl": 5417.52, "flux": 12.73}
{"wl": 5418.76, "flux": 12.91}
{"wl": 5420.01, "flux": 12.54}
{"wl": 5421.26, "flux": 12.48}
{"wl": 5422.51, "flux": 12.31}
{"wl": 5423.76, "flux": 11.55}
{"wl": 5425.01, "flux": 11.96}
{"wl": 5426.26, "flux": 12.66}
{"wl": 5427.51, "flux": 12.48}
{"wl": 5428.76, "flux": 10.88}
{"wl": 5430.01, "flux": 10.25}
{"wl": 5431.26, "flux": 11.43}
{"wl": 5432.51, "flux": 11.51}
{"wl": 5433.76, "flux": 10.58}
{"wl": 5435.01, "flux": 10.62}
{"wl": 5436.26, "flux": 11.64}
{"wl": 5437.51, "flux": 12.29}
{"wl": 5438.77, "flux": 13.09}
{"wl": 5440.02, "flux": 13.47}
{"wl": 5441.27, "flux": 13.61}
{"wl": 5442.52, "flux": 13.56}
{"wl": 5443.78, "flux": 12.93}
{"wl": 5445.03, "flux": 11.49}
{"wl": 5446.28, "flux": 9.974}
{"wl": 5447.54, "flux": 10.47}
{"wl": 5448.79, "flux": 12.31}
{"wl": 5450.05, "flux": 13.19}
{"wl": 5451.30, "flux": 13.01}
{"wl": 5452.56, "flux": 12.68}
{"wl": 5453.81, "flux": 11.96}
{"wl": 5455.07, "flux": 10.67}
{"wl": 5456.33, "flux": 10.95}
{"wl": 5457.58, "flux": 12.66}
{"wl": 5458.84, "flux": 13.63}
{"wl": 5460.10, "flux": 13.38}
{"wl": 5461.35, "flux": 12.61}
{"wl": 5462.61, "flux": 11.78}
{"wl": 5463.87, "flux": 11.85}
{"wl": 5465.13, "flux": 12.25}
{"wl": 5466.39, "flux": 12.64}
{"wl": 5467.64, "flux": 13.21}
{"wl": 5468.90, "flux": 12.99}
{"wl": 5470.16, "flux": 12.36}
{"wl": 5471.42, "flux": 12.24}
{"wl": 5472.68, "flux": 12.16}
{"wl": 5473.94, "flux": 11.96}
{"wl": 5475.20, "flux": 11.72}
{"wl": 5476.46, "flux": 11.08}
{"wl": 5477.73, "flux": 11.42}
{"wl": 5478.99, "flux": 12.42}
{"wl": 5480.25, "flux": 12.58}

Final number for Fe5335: 4.3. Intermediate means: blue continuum 13.3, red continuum 13.1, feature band 11.8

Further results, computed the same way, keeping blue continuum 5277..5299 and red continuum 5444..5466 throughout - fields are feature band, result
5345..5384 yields -0.50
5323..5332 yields 1.55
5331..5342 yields 0.08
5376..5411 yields 1.03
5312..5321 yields -0.63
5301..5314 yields -0.92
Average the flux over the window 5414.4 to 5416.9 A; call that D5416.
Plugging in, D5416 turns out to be 11.8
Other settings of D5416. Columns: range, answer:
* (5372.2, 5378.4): 12.6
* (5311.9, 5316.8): 13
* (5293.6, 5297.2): 11.7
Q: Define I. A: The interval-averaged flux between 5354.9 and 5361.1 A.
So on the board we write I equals 13.3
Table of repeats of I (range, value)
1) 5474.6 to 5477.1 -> 11.4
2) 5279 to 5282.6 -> 11.6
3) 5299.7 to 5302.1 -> 11.5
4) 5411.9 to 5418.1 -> 12.1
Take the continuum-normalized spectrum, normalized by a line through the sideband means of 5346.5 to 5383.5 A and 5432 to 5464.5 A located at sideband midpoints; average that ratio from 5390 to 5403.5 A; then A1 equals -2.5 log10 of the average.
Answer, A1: 0.08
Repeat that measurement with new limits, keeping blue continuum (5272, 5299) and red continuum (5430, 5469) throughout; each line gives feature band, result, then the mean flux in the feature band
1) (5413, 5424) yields -0.01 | 12.3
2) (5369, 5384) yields 0.00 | 12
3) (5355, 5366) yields -0.07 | 12.8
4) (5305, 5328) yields -0.04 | 12.4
